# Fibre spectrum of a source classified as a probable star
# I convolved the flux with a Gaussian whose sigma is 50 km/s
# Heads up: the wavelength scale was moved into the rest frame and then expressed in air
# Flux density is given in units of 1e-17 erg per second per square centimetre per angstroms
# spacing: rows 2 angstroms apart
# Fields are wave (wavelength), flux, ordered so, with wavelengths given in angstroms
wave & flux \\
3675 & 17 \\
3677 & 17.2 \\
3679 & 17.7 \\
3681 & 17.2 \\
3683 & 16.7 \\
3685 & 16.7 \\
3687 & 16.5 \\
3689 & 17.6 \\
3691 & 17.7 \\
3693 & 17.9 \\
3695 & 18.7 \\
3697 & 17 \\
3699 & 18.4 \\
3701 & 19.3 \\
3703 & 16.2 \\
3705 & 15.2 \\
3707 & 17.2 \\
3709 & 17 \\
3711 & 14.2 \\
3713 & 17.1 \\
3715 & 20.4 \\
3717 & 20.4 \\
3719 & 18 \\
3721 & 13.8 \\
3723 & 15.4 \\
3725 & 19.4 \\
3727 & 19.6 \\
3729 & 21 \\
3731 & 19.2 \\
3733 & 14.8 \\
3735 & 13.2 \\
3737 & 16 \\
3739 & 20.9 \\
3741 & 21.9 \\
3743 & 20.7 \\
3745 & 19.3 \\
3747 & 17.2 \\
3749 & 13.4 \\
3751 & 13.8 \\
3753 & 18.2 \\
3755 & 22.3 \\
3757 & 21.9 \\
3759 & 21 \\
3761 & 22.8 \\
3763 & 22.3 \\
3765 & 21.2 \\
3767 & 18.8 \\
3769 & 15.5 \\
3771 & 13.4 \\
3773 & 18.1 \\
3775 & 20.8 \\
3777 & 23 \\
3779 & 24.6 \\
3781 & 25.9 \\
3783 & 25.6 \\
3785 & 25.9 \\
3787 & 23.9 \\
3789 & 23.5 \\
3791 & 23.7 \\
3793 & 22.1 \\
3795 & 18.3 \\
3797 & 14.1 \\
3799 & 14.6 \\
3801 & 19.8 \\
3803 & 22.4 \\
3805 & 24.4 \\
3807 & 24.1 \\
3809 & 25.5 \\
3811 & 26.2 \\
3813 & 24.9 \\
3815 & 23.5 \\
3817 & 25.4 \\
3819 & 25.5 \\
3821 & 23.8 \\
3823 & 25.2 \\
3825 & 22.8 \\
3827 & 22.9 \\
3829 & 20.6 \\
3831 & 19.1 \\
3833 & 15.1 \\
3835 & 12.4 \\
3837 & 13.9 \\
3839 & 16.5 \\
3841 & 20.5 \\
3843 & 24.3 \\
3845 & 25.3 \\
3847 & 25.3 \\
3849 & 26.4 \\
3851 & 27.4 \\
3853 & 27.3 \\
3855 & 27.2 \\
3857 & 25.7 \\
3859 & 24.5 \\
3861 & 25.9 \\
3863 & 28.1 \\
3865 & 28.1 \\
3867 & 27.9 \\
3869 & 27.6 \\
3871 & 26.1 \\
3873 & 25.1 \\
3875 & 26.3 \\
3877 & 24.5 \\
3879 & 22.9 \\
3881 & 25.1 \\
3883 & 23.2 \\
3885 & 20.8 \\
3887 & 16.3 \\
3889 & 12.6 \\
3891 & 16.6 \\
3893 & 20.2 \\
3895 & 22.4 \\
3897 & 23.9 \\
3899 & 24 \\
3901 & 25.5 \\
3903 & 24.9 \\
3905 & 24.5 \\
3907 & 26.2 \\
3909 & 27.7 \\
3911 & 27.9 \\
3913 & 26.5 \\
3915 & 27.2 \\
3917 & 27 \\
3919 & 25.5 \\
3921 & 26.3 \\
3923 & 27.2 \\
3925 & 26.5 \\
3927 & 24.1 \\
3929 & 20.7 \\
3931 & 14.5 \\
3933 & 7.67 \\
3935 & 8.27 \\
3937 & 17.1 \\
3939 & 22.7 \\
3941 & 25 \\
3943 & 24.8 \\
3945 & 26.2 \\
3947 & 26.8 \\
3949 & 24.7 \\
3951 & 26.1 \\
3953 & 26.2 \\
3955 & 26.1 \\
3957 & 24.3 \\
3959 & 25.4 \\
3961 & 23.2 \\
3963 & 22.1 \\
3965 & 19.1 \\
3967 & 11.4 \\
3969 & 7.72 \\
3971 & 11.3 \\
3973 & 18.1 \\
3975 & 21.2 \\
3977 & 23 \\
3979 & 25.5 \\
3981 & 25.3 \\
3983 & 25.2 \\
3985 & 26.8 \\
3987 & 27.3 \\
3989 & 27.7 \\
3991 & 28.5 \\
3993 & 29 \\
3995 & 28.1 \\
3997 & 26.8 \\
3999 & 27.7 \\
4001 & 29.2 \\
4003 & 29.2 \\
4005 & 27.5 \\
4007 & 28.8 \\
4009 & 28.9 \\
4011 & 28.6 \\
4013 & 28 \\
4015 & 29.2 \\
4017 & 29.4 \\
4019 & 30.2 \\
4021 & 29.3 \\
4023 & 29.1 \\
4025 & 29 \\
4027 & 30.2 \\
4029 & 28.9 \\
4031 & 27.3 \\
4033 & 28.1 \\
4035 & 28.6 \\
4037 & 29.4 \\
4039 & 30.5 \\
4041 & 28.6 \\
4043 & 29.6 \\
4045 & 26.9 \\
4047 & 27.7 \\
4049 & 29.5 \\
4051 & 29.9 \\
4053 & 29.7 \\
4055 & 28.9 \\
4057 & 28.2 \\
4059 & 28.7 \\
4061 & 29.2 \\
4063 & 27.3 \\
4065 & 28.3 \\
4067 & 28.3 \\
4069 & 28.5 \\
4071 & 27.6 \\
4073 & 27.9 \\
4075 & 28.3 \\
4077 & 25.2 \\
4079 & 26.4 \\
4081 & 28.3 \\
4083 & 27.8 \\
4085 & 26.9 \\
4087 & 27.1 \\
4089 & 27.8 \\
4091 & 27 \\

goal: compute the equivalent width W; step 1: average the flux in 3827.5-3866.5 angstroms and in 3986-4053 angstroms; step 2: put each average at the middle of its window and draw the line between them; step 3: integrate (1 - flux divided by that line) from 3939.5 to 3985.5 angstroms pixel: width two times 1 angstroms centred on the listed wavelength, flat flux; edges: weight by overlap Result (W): 7.5 angstroms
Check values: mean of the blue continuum 22.9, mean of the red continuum 28.7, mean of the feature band 22.4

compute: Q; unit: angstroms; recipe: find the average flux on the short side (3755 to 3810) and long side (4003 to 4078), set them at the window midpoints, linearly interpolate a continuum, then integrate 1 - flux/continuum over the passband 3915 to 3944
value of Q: 4.6 angstroms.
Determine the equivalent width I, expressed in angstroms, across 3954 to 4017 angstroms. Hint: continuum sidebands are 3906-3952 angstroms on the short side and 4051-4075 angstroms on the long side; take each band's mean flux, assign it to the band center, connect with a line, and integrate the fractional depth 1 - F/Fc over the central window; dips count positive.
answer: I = 2.4 angstroms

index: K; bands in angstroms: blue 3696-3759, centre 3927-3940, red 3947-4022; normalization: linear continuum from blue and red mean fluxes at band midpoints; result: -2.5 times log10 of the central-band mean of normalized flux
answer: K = 0.43 mag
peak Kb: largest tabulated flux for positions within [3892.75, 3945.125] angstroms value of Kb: 27.9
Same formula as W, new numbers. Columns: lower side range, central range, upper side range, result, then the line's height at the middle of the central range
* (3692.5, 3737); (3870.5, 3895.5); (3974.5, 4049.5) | 1.9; 23.4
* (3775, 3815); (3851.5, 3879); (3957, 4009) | -3.8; 23.2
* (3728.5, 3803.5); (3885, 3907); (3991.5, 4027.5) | 3.0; 24.6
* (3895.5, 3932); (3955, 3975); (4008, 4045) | 6.1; 26.8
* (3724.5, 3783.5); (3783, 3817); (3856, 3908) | -2.4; 21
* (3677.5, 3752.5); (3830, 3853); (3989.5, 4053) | 1.4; 22.1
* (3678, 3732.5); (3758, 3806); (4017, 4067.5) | -2.2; 20.2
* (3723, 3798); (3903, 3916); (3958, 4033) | -1.7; 23.5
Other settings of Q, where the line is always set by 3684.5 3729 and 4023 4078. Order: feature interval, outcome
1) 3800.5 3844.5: -1.3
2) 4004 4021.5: -1.0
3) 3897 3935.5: 1.1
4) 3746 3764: -0.1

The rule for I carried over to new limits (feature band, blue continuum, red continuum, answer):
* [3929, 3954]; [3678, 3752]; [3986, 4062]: 4.80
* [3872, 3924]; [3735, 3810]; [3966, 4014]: -2.23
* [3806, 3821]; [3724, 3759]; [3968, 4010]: -3.39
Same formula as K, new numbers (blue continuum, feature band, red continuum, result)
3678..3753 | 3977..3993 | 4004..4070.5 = 0.02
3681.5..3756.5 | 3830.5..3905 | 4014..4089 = -0.02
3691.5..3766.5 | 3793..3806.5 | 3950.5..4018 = 0.04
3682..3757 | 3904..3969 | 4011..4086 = 0.09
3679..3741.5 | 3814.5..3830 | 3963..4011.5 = -0.17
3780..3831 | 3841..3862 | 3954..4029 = -0.09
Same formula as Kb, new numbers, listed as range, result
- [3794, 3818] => 26.2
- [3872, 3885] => 26.3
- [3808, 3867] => 28.1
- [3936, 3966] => 26.8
